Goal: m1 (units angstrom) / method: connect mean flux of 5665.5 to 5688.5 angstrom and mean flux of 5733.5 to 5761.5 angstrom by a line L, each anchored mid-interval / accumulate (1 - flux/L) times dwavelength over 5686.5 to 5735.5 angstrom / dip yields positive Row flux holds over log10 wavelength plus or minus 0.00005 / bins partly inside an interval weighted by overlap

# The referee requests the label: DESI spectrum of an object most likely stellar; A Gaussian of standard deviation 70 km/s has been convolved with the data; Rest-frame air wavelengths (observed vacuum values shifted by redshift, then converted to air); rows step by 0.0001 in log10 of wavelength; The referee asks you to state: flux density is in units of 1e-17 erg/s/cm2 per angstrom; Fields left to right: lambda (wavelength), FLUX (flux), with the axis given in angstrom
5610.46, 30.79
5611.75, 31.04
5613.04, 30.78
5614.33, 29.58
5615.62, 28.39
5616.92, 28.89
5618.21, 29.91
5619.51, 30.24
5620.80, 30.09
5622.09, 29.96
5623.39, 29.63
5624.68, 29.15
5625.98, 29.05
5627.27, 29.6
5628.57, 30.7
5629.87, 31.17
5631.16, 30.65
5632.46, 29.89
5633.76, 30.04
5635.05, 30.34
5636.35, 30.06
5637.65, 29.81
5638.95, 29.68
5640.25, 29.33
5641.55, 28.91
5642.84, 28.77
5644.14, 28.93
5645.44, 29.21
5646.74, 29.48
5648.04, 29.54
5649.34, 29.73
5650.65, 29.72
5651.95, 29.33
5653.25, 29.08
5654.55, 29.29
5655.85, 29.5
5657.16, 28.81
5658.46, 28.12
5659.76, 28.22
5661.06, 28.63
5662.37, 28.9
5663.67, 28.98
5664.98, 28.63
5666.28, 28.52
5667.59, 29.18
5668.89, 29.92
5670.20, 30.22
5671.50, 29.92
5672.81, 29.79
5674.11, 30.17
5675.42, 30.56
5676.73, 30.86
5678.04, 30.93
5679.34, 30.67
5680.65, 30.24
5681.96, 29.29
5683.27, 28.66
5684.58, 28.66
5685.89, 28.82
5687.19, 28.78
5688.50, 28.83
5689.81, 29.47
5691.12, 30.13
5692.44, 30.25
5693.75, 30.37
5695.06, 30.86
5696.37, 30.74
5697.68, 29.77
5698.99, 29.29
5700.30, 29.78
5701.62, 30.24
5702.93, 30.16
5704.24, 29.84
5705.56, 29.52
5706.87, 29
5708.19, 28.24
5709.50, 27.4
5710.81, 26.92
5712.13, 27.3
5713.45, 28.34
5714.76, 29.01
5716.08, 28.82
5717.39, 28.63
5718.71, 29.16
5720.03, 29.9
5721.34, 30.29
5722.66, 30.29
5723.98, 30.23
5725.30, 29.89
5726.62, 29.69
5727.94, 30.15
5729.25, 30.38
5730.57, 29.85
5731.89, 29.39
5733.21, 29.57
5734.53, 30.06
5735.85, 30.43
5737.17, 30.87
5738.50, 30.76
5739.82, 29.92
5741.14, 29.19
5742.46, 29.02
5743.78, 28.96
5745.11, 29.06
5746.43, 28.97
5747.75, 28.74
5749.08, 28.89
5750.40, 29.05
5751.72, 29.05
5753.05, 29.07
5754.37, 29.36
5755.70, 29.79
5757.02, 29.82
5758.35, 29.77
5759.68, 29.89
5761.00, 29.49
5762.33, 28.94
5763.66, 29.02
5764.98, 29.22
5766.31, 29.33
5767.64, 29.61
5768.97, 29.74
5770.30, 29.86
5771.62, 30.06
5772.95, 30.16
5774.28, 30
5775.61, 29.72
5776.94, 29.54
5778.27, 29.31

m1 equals 0.2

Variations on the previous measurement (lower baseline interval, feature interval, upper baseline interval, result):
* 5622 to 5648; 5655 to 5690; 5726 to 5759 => 0.3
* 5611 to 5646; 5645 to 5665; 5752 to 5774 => 0.4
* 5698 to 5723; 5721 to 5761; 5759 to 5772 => -0.5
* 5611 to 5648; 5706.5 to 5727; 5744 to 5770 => 0.4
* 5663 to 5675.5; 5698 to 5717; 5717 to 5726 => 0.5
